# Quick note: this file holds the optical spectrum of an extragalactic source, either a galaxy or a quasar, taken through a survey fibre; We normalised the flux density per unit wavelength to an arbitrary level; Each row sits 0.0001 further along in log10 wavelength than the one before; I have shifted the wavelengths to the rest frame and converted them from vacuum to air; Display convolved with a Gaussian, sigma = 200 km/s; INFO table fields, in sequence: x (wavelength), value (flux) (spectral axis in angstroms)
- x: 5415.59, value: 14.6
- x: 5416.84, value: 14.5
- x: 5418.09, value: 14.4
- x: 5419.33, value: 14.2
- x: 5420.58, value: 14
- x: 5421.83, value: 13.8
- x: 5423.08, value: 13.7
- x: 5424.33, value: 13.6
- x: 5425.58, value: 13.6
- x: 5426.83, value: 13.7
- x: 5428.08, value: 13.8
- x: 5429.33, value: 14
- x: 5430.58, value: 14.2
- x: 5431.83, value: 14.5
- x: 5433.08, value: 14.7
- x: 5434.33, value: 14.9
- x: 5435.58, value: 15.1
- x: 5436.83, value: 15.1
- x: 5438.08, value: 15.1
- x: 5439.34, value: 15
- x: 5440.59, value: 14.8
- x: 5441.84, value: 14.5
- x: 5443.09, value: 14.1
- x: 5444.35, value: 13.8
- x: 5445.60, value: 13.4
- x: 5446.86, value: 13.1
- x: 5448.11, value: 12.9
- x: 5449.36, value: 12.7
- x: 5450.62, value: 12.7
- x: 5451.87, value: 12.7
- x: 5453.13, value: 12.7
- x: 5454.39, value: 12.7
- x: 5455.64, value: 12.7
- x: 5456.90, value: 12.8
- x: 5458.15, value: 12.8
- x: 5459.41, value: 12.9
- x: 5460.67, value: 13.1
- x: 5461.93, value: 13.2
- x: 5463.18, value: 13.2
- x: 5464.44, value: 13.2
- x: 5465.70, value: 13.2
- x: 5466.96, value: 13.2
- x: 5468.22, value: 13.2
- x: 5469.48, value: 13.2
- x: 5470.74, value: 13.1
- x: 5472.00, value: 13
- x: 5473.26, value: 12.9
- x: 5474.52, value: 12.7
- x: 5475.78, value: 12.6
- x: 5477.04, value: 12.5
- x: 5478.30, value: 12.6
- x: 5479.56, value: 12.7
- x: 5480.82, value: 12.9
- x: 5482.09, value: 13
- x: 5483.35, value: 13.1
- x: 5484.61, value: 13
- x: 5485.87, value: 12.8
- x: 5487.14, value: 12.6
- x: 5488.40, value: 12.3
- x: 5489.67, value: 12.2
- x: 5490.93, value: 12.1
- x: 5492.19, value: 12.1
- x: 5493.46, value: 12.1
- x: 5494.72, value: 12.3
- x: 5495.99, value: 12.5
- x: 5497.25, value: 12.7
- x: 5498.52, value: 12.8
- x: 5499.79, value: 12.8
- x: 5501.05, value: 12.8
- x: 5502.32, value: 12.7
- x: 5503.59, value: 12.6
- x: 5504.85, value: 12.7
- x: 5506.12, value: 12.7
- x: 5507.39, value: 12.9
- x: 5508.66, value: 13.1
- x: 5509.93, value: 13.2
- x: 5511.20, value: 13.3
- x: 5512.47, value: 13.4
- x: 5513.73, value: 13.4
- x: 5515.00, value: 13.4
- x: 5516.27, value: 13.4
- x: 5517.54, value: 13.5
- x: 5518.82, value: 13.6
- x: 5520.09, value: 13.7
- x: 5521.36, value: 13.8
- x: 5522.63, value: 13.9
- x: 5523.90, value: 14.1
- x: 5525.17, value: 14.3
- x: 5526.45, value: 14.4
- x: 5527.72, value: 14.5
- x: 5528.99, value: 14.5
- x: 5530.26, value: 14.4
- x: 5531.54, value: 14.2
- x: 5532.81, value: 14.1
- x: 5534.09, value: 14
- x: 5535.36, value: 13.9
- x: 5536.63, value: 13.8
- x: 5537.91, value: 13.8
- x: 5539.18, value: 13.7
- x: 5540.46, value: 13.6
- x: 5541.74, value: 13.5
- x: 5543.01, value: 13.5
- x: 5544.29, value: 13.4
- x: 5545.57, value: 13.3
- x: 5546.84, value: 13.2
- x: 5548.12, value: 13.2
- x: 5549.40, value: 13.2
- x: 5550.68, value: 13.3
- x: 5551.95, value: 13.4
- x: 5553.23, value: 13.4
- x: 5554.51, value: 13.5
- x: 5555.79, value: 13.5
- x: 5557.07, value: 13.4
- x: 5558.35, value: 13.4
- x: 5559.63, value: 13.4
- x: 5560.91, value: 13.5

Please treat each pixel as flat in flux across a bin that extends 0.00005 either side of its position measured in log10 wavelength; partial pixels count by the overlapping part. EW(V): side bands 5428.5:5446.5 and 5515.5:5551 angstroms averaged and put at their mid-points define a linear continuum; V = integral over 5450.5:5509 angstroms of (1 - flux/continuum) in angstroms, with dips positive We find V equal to 5.8 angstroms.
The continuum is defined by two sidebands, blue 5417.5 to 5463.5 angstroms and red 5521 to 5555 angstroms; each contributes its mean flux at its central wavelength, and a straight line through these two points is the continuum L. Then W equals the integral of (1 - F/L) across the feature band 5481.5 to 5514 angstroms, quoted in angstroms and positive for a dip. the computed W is 2.4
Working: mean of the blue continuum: 13.7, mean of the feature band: 12.7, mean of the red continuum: 13.8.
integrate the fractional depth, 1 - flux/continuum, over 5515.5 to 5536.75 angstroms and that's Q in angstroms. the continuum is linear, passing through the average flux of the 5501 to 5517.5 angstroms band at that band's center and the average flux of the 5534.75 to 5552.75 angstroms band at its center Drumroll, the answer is -1.2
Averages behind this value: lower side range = 13.1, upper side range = 13.5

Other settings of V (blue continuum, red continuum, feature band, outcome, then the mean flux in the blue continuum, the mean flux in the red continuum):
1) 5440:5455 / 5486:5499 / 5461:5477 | -0.2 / 13.3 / 12.4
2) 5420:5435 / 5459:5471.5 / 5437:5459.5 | 0.2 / 14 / 13.1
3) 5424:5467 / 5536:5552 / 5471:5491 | 1.3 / 13.7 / 13.5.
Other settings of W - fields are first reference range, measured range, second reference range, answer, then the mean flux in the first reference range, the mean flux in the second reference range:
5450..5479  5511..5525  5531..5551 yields -0.2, 12.9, 13.6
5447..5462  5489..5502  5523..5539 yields 1.0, 12.8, 14.2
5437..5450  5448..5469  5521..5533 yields 1.6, 14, 14.2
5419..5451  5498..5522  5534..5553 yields 0.9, 14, 13.5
